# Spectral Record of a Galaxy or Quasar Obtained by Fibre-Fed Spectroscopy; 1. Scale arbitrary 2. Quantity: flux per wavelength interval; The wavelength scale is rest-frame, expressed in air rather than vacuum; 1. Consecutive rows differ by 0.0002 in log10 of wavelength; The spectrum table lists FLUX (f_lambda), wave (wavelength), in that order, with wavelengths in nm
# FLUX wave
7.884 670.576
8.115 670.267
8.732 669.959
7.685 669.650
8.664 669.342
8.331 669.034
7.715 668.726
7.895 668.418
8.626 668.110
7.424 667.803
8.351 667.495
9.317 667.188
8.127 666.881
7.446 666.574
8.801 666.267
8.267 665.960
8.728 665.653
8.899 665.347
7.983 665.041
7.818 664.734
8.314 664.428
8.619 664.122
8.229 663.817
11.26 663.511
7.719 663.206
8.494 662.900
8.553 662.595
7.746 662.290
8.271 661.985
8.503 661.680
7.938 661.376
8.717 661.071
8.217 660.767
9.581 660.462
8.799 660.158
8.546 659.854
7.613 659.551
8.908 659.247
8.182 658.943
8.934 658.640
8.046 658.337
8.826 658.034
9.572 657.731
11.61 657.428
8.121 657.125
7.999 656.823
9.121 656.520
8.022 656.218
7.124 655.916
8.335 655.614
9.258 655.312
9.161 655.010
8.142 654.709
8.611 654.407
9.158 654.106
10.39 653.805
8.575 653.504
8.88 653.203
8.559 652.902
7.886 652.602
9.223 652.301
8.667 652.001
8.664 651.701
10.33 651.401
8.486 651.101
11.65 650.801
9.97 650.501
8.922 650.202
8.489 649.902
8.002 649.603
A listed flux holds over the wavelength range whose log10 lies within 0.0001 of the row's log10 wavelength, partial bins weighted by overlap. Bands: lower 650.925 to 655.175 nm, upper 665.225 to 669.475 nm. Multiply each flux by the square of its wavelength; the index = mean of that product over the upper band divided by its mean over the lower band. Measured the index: 0.97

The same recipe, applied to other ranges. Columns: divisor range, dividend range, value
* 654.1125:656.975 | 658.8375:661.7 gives 1.02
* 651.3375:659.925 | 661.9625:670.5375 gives 0.98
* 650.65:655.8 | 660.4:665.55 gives 0.97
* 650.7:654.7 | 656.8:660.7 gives 0.99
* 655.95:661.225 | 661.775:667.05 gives 0.98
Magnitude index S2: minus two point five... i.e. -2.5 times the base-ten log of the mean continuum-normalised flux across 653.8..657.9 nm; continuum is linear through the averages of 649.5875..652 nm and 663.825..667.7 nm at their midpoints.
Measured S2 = 0.02 mag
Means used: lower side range 9.35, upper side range 8.37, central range 8.85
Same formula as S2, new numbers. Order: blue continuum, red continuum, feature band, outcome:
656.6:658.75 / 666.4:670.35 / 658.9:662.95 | 0.042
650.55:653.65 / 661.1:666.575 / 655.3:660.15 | 0.022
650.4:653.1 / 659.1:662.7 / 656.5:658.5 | -0.035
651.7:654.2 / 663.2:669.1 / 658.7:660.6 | 0.004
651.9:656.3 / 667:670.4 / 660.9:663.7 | -0.017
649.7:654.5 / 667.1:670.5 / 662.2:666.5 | -0.006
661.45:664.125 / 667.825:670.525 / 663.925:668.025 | 0.007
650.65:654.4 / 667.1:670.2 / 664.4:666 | 0.014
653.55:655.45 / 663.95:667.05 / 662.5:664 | -0.050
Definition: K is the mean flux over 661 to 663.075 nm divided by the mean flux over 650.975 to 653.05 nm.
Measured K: 0.94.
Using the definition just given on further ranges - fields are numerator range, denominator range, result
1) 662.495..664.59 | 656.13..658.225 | 0.97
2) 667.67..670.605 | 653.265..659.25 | 0.92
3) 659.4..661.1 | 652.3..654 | 0.96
